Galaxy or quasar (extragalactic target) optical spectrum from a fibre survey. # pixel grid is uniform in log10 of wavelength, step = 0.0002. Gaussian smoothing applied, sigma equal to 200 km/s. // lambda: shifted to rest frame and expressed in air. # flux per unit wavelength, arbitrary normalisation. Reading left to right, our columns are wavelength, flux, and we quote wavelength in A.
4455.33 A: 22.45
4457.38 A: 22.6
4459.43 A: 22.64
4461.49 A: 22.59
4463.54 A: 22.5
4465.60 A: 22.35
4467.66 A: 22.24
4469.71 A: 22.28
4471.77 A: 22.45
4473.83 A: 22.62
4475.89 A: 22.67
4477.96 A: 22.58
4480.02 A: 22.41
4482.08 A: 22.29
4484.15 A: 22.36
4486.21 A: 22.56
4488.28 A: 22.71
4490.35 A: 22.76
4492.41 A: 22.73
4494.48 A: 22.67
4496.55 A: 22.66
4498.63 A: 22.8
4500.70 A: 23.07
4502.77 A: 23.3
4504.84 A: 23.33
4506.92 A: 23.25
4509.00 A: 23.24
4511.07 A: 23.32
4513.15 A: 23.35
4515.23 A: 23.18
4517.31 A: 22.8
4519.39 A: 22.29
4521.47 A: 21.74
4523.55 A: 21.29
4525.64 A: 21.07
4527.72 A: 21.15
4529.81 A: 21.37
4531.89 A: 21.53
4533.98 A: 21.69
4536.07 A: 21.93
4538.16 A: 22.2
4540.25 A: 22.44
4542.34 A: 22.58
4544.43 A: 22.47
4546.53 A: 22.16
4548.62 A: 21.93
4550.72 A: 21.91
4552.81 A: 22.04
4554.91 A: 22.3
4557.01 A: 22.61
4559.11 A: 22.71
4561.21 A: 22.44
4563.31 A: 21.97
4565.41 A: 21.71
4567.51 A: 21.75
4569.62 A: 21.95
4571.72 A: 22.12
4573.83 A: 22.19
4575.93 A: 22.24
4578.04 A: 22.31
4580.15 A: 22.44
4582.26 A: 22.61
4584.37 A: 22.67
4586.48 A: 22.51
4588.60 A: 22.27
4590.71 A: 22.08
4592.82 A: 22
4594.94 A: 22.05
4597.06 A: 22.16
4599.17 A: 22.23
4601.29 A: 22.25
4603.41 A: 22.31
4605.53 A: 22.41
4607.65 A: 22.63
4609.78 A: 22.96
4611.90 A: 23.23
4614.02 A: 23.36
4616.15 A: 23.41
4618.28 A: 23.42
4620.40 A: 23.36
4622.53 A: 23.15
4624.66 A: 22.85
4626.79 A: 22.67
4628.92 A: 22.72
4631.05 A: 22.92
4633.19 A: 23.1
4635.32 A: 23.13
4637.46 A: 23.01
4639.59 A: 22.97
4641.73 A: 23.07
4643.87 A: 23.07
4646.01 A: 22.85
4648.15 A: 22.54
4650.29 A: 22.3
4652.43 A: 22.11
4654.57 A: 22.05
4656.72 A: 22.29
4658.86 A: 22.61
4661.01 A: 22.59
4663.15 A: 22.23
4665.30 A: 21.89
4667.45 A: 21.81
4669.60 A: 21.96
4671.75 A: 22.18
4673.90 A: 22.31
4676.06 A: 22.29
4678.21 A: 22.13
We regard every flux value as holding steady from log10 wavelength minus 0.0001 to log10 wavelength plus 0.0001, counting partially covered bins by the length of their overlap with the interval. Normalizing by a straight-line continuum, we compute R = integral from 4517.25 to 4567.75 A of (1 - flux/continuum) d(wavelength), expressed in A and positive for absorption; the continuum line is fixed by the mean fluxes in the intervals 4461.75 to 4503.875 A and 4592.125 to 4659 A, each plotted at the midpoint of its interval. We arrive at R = 1.5 A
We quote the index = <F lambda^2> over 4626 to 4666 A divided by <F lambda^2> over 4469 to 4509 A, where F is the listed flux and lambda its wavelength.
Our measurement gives 1.07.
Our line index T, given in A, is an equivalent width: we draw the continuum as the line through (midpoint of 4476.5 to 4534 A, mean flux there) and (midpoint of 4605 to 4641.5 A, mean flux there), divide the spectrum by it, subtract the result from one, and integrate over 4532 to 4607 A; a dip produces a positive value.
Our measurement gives 1.9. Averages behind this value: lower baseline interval 22.5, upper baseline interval 23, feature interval 22.2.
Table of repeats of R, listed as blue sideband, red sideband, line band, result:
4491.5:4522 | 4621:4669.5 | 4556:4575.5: 0.5 A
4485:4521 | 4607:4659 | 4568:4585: 0.5 A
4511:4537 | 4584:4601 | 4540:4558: -0.1 A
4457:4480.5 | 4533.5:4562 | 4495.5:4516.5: -0.7 A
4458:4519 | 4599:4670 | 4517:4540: 1.0 A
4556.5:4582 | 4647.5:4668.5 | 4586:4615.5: -0.3 A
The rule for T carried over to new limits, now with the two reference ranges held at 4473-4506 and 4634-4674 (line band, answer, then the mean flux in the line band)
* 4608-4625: -0.5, 23.2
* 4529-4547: 0.5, 22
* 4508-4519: -0.2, 23.1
